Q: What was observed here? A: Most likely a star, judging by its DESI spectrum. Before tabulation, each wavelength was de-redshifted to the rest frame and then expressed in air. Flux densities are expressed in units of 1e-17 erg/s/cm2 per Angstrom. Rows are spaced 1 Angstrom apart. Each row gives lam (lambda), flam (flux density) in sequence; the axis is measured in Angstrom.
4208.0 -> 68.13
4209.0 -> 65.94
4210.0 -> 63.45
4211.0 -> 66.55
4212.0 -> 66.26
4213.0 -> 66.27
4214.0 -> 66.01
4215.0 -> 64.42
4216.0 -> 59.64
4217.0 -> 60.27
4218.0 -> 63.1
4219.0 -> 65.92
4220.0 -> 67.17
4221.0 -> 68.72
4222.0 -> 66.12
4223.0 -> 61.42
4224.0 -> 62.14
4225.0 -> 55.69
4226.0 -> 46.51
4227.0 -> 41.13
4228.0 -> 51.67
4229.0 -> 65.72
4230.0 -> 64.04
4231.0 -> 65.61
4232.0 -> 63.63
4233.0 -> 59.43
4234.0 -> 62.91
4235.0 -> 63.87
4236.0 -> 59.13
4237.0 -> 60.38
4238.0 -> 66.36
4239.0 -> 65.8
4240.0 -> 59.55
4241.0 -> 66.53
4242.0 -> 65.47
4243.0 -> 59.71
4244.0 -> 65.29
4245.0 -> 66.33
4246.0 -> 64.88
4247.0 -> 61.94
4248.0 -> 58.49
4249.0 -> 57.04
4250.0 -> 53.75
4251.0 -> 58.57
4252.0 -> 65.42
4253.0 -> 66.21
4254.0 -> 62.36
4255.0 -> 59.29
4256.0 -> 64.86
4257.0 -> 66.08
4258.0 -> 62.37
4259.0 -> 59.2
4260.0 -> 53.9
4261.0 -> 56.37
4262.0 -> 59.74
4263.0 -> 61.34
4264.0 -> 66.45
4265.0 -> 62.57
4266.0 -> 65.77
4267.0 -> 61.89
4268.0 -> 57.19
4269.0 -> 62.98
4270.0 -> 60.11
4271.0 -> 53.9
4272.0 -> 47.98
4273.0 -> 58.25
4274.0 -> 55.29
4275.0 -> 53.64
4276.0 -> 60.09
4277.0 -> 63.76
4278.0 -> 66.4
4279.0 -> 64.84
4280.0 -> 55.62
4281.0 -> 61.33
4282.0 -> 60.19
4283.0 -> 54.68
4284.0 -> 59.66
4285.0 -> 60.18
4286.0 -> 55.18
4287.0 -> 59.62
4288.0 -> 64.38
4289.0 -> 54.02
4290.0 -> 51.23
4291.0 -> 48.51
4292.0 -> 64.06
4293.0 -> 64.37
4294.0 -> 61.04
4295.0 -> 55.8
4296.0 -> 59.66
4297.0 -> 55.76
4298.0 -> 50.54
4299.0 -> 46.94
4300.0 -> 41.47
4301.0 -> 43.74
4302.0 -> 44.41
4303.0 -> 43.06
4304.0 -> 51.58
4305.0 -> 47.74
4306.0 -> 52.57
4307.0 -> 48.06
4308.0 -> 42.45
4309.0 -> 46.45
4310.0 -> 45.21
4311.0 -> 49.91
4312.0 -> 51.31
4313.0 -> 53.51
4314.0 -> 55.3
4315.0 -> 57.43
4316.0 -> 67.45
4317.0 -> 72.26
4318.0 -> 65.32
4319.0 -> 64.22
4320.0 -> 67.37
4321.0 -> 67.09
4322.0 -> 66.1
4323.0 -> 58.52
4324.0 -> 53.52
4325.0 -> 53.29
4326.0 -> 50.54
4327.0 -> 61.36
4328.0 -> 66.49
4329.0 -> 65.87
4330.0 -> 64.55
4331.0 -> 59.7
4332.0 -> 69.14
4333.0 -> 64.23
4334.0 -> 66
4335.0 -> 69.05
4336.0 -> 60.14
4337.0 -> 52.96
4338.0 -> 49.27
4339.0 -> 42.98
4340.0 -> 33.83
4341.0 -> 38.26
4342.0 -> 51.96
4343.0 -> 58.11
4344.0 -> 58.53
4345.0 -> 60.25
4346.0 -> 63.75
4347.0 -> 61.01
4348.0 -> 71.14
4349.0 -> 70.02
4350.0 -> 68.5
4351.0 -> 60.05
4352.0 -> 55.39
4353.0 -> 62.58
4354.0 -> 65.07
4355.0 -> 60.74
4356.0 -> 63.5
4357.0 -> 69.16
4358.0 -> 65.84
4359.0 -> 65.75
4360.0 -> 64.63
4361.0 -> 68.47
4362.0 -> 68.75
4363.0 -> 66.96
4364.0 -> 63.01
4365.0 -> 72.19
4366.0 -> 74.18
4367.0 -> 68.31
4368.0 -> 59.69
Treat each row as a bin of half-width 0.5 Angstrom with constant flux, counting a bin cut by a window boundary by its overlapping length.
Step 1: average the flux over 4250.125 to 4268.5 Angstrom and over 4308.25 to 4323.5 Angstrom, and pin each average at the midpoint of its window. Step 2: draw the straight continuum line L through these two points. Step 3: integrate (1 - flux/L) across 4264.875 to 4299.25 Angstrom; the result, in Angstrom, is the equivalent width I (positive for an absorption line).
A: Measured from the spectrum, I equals 1.3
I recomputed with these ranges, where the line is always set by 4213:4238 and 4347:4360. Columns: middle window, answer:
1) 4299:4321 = 3.6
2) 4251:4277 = 0.9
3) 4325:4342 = 1.9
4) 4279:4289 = 0.6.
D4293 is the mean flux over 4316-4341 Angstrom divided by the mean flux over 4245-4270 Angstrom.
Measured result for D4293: 1.0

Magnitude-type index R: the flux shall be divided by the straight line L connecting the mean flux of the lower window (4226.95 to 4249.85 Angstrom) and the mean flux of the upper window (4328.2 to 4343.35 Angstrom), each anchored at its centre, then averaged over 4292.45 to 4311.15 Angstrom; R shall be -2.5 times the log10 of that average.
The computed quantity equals 0.17 mag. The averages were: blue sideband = 61.8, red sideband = 56.6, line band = 50.1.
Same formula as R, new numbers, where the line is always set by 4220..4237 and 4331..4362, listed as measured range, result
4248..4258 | -0.02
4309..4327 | 0.04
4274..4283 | 0.00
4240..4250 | -0.04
